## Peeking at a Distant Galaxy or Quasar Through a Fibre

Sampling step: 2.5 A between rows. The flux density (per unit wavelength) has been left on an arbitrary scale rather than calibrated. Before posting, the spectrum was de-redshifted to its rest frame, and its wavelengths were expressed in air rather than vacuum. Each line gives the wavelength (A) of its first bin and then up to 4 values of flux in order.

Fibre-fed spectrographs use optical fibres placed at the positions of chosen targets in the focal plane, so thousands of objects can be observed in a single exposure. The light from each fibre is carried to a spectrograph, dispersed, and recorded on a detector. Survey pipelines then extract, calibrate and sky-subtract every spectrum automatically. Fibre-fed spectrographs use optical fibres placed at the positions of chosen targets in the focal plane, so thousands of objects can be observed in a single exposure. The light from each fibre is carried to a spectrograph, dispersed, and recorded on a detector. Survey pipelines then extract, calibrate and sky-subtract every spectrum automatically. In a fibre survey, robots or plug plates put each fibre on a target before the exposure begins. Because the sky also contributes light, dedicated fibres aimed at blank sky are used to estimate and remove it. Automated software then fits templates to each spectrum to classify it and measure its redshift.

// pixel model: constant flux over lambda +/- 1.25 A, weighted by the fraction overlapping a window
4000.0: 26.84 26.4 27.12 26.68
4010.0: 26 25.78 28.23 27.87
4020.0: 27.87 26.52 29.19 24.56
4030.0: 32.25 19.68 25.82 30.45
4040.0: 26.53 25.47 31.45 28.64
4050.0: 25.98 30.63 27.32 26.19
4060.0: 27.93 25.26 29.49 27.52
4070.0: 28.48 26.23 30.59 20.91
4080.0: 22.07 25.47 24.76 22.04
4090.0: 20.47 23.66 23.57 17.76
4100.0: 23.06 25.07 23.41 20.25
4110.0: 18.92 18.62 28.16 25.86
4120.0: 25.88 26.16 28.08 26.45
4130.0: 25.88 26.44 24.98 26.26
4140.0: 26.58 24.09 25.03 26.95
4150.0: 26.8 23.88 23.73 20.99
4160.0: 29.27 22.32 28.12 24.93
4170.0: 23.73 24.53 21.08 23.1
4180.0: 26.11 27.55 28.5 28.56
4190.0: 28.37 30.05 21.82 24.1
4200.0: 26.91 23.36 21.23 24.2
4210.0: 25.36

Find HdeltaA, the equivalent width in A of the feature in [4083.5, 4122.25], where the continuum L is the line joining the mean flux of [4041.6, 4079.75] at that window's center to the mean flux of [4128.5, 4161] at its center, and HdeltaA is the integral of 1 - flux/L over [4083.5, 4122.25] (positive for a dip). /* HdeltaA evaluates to 5.1 A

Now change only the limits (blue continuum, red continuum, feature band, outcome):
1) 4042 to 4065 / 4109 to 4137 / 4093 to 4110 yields 2.59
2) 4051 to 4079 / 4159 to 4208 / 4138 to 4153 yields 0.18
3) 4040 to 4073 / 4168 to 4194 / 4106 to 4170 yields 4.05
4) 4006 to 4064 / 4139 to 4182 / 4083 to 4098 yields 2.15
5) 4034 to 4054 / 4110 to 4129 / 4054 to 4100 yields 3.35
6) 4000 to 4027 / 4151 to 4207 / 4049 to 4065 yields -0.52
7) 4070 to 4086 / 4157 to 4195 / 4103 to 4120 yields 1.71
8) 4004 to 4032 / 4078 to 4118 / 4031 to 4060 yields -1.76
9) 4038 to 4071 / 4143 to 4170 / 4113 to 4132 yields -0.23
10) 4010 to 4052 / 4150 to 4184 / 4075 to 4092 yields 1.96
